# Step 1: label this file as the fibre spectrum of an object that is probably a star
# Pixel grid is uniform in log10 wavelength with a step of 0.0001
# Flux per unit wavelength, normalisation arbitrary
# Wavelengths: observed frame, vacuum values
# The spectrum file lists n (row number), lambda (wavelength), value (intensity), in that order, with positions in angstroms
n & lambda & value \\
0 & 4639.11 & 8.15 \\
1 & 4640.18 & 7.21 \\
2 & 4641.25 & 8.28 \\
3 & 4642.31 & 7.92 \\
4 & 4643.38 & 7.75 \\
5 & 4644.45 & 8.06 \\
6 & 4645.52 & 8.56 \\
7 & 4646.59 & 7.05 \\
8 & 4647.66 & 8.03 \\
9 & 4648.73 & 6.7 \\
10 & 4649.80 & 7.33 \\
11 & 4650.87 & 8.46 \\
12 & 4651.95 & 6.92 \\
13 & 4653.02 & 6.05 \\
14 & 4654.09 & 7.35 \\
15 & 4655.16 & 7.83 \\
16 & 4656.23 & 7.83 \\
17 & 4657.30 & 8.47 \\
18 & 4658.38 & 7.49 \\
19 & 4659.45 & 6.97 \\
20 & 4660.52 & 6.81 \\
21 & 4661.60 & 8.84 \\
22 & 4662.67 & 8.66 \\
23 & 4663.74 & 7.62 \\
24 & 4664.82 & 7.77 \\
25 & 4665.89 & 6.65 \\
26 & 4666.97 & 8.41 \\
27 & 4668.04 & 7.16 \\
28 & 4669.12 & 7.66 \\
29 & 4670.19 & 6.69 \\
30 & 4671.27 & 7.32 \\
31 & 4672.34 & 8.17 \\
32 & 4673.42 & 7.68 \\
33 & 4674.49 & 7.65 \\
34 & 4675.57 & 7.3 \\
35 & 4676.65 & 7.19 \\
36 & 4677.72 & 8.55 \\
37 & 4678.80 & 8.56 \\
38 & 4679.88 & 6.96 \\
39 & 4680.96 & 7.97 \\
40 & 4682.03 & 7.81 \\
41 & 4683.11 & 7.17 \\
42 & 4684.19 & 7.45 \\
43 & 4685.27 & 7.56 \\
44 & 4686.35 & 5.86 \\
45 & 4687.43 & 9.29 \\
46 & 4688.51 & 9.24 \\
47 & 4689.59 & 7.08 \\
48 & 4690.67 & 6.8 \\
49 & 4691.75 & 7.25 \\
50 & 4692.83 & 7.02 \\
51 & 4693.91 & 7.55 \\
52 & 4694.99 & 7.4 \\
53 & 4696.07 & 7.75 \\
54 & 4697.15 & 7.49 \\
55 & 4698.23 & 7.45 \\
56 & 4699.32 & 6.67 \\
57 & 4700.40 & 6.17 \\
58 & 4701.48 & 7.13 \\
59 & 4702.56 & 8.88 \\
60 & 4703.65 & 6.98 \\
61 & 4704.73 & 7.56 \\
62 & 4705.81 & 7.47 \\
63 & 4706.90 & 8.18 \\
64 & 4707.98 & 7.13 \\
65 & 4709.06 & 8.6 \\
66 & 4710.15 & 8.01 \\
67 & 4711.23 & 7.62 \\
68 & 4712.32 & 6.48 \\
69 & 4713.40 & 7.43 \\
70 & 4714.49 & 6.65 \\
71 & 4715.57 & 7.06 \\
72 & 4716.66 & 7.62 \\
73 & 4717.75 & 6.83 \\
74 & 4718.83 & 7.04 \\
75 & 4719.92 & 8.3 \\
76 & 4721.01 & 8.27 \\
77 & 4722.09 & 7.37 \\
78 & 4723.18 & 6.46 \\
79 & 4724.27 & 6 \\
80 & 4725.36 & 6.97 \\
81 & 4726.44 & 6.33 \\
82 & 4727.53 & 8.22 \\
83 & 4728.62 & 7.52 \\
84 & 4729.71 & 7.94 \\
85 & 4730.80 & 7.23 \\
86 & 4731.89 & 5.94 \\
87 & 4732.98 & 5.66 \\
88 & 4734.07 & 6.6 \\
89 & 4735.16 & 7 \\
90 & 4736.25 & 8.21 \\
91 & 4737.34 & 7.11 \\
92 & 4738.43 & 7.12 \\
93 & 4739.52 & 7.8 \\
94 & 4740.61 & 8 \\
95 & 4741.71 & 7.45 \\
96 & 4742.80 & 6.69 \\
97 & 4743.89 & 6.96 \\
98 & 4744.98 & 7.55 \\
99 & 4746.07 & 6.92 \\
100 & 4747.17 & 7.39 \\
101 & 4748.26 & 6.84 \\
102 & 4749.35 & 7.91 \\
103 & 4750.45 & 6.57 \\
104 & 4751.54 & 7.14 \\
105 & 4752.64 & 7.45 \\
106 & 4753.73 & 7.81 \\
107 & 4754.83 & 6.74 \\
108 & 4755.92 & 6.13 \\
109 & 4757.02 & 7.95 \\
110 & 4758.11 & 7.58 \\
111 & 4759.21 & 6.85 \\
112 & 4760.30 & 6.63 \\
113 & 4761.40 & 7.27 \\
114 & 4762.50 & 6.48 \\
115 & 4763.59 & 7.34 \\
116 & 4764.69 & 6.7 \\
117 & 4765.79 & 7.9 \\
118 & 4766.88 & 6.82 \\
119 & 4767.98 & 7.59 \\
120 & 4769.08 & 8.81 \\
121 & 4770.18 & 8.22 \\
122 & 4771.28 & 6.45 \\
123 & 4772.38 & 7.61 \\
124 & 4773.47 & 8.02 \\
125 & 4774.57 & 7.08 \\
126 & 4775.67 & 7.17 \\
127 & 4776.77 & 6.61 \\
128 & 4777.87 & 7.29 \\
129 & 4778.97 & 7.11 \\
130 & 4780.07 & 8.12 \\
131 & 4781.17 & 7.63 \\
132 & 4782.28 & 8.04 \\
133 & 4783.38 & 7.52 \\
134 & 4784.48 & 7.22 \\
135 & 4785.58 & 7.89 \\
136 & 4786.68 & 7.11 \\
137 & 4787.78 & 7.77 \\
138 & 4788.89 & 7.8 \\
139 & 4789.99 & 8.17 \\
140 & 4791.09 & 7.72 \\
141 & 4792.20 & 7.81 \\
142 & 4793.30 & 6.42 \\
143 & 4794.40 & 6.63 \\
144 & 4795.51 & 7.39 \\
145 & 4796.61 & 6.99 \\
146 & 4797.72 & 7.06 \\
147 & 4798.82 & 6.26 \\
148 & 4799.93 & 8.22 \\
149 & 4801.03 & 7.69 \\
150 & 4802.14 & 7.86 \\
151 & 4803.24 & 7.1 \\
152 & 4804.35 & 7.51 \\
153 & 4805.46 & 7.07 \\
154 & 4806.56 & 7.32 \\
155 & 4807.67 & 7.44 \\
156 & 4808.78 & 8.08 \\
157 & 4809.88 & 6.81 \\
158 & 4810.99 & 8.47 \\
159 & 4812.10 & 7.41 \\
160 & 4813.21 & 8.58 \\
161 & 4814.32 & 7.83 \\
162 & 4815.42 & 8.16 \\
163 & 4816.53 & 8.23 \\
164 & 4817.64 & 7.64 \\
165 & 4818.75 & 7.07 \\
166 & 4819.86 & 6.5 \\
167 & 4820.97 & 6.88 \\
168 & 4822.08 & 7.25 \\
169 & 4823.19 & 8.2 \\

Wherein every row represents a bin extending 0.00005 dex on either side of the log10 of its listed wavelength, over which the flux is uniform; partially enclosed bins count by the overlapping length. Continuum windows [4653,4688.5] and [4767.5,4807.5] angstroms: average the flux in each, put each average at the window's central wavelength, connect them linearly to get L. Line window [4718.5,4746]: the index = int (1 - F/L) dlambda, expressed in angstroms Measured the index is 1.3 angstroms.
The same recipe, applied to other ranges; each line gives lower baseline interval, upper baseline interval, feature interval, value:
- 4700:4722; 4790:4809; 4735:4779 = 0.75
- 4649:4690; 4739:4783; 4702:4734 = 0.73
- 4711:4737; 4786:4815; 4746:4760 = 0.15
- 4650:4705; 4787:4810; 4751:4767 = 0.68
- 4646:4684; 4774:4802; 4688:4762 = 2.15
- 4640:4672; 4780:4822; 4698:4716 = 0.44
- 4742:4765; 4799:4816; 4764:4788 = -0.47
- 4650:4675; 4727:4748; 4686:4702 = 0.15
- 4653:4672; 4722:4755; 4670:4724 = -0.77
